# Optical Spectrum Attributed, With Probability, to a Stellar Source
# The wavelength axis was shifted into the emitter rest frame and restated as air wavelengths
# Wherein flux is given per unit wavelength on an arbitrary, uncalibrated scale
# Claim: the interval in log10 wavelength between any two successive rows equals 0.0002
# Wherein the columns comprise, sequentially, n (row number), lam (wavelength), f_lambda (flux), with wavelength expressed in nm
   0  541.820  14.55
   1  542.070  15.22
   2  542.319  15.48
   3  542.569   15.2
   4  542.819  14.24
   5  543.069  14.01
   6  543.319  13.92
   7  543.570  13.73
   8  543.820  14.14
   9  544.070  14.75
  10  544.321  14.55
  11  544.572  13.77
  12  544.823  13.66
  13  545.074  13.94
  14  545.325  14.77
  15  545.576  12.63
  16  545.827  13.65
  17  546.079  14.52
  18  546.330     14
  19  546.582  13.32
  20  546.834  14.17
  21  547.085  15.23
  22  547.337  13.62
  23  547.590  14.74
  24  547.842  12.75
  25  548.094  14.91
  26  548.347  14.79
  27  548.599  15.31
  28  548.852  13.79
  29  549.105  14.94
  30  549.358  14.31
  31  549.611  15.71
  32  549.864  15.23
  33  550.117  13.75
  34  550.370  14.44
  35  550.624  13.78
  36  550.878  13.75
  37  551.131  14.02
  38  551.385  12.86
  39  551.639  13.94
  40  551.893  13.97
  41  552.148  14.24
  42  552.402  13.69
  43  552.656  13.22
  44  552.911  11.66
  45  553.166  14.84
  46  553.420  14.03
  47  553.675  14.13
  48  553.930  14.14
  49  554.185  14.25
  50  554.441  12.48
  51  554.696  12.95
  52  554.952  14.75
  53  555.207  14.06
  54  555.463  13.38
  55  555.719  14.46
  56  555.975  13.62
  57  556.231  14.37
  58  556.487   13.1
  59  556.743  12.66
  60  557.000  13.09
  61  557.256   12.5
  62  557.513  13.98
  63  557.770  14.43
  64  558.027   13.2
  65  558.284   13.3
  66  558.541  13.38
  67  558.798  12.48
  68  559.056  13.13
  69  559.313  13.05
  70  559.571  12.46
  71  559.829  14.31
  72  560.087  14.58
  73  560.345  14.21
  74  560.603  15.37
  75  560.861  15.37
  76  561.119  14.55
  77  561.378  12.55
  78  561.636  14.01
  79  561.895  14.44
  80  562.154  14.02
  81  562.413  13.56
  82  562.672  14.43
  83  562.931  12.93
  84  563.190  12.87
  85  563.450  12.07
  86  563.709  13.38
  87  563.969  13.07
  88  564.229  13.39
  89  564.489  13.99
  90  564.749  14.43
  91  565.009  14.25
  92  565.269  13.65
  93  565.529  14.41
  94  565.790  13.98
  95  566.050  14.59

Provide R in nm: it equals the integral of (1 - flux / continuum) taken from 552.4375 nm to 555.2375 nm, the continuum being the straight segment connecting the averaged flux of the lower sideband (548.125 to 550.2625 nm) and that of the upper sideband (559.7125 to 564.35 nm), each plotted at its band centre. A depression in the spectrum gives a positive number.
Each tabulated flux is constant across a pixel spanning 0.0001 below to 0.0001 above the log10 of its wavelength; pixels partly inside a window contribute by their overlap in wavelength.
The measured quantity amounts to 0.14 nm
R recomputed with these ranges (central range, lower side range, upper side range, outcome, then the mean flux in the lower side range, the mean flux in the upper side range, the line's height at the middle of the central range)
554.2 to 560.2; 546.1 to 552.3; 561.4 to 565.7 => 0.19 nm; 14.2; 13.7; 13.9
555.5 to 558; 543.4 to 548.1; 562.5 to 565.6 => 0.03 nm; 14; 13.6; 13.7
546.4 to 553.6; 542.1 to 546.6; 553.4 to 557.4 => -0.11 nm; 14.2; 13.6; 13.9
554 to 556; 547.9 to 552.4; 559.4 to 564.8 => 0.05 nm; 14.3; 13.8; 14.1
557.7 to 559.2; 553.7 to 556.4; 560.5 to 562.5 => 0.08 nm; 13.8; 14.2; 14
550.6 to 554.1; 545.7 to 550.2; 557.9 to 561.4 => 0.10 nm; 14.4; 13.7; 14.1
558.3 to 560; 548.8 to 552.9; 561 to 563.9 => 0.06 nm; 14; 13.5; 13.7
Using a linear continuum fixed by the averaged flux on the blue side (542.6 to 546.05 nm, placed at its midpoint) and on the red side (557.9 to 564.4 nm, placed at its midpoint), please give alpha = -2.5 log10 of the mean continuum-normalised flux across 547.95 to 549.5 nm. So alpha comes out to -0.06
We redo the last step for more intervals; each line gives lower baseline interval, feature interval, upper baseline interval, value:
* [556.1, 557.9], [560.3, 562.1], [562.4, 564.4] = -0.08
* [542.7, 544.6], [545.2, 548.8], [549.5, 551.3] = 0.01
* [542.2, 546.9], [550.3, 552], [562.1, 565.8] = 0.01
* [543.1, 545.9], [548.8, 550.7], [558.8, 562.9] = -0.04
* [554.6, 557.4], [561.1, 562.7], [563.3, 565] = -0.03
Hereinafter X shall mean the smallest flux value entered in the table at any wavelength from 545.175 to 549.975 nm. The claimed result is 12.63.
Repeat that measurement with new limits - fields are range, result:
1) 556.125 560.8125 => 12.46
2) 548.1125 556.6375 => 11.66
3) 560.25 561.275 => 14.21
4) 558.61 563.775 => 12.07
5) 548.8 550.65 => 13.75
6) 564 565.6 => 13.39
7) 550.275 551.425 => 12.86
